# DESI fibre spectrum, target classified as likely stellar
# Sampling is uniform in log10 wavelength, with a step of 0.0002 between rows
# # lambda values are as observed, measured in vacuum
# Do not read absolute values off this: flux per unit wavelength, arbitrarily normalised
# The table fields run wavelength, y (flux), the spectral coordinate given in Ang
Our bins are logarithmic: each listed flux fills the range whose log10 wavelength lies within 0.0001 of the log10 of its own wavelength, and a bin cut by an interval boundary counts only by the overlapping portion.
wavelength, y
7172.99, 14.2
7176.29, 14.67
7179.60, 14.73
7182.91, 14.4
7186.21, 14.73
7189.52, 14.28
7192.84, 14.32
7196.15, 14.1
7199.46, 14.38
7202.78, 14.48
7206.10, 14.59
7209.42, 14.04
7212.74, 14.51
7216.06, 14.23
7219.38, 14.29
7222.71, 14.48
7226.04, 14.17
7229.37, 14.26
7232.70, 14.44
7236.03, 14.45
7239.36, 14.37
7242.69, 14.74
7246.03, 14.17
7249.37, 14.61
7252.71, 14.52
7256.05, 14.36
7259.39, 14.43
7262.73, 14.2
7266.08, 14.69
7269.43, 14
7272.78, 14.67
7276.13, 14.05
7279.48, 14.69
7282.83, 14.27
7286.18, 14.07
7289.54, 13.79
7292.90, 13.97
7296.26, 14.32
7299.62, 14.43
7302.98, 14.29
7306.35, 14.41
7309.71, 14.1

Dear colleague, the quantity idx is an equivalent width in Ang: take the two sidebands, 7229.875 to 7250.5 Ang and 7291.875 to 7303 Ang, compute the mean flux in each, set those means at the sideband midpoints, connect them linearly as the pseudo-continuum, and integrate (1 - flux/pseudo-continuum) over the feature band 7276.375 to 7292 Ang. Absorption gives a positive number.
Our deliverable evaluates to 0.1 Ang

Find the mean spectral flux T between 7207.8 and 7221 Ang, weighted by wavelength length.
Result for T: 14.3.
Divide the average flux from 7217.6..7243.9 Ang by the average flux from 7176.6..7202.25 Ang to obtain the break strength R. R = 1.00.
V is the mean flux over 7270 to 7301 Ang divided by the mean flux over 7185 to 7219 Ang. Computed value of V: 0.99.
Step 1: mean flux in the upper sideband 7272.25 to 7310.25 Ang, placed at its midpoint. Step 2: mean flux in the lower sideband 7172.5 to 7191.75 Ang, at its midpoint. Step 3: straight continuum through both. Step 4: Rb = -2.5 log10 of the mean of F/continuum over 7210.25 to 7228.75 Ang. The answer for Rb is 0.008 mag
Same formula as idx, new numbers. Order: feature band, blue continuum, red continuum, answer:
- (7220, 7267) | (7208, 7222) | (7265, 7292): -0.5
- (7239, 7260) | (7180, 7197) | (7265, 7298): -0.2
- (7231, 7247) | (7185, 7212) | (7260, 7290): -0.1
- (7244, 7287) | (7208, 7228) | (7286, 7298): -0.8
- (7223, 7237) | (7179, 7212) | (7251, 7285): 0.1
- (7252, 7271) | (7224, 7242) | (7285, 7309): -0.1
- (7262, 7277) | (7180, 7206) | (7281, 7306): -0.1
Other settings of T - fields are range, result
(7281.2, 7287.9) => 14.2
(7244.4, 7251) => 14.4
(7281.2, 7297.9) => 14.1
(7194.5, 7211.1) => 14.3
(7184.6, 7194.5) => 14.4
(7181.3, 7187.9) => 14.6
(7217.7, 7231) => 14.3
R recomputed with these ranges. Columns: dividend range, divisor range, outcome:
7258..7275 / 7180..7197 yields 1.00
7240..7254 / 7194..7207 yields 1.01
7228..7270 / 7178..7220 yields 1.00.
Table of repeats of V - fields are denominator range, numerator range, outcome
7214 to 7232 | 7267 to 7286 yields 1.00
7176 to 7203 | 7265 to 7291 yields 0.99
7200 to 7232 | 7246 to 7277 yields 1.00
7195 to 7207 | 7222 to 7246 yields 1.00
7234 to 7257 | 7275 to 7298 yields 0.98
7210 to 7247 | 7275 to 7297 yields 0.99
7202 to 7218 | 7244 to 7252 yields 1.00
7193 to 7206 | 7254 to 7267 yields 1.00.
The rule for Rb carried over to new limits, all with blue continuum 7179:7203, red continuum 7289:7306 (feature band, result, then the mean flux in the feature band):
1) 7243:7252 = -0.011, 14.4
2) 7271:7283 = -0.015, 14.4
